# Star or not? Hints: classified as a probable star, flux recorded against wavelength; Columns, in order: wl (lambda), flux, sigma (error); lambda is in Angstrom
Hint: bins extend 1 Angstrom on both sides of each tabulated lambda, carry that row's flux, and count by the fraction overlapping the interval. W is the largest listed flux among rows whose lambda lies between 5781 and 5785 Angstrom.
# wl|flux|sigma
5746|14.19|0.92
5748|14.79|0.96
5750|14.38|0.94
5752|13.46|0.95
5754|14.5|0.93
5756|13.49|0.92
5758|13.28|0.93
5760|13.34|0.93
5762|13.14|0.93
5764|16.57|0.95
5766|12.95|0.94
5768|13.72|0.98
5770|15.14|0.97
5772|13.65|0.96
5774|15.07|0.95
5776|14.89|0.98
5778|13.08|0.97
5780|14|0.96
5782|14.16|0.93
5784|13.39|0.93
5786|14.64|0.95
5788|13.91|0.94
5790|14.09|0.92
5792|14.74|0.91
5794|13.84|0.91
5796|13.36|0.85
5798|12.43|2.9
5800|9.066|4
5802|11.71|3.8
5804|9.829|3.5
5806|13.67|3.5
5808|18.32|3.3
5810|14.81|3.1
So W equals 14.16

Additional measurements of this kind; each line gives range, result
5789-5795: 14.74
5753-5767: 16.57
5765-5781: 15.14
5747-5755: 14.79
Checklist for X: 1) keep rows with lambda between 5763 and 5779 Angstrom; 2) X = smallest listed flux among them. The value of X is 12.95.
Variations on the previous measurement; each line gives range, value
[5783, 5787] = 13.39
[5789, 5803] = 9.066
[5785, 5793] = 13.91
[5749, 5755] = 13.46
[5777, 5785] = 13.08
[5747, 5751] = 14.38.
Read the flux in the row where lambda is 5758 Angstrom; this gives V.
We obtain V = 13.28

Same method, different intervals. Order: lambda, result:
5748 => 14.79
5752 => 13.46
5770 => 15.14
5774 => 15.07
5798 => 12.43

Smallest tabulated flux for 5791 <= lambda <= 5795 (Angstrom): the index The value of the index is 13.84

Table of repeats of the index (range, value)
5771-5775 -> 13.65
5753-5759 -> 13.28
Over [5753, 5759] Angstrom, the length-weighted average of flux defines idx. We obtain 13.8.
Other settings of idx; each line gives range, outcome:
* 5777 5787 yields 13.9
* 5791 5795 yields 14.3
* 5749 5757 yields 14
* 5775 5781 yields 14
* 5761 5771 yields 14.3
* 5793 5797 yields 13.6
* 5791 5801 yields 12.7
